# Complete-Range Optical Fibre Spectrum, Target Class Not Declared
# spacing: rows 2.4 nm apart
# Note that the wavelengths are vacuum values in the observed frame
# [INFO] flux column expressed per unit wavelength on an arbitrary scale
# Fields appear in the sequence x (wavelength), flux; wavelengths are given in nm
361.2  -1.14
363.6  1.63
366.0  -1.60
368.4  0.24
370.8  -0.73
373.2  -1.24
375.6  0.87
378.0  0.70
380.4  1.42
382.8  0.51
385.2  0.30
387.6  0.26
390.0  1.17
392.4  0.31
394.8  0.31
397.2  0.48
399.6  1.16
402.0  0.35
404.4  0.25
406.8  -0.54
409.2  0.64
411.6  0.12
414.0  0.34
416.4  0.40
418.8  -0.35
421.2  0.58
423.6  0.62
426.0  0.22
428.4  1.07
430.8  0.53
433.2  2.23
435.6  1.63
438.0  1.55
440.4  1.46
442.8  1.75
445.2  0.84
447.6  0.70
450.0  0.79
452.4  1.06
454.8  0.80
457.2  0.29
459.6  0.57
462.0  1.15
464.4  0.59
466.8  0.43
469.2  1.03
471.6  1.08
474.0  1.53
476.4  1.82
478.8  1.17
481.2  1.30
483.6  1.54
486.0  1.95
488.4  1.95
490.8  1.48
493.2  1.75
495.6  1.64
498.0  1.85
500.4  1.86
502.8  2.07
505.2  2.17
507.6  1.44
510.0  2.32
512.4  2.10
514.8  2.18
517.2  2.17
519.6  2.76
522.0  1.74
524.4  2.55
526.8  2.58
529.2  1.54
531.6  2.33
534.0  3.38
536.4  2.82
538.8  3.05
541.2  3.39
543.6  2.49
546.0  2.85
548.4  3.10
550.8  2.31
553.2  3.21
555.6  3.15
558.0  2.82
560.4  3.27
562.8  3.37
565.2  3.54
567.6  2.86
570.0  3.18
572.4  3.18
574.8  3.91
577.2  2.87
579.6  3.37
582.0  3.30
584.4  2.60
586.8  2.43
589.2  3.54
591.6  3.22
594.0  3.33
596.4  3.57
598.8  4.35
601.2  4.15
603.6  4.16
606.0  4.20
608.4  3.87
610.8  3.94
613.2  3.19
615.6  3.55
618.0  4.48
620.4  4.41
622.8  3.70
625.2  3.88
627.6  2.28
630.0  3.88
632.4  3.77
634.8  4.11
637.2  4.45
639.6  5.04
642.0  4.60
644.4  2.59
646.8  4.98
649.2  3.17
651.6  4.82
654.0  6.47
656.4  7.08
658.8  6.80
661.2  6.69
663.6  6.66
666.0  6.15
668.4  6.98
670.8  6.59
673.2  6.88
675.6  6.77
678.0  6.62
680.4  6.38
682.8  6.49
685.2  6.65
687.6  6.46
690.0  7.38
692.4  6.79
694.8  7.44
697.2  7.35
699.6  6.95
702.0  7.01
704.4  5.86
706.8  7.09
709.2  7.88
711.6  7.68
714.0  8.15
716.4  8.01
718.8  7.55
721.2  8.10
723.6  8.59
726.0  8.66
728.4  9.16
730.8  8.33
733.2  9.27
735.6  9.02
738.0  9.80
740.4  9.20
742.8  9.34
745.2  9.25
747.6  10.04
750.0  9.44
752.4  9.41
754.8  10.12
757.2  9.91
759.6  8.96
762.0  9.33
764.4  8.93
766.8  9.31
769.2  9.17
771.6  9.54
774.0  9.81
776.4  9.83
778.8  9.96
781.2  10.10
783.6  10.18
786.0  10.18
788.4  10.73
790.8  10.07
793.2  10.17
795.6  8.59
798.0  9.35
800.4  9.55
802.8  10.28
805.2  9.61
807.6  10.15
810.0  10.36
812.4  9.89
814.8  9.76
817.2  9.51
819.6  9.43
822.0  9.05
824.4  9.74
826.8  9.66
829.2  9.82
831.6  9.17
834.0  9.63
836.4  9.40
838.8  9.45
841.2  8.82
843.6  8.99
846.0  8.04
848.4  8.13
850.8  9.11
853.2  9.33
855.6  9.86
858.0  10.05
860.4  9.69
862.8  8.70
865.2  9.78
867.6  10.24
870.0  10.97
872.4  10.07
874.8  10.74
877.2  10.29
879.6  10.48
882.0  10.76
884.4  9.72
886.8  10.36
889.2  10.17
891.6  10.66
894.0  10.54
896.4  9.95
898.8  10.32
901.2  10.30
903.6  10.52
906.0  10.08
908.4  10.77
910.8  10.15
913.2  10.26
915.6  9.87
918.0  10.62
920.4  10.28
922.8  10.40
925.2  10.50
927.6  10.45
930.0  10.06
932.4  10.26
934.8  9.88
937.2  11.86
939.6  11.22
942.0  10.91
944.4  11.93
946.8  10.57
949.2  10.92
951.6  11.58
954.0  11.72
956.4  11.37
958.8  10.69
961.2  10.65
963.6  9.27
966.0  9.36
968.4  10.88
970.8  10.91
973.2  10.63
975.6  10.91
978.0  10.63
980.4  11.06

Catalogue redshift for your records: 0.64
